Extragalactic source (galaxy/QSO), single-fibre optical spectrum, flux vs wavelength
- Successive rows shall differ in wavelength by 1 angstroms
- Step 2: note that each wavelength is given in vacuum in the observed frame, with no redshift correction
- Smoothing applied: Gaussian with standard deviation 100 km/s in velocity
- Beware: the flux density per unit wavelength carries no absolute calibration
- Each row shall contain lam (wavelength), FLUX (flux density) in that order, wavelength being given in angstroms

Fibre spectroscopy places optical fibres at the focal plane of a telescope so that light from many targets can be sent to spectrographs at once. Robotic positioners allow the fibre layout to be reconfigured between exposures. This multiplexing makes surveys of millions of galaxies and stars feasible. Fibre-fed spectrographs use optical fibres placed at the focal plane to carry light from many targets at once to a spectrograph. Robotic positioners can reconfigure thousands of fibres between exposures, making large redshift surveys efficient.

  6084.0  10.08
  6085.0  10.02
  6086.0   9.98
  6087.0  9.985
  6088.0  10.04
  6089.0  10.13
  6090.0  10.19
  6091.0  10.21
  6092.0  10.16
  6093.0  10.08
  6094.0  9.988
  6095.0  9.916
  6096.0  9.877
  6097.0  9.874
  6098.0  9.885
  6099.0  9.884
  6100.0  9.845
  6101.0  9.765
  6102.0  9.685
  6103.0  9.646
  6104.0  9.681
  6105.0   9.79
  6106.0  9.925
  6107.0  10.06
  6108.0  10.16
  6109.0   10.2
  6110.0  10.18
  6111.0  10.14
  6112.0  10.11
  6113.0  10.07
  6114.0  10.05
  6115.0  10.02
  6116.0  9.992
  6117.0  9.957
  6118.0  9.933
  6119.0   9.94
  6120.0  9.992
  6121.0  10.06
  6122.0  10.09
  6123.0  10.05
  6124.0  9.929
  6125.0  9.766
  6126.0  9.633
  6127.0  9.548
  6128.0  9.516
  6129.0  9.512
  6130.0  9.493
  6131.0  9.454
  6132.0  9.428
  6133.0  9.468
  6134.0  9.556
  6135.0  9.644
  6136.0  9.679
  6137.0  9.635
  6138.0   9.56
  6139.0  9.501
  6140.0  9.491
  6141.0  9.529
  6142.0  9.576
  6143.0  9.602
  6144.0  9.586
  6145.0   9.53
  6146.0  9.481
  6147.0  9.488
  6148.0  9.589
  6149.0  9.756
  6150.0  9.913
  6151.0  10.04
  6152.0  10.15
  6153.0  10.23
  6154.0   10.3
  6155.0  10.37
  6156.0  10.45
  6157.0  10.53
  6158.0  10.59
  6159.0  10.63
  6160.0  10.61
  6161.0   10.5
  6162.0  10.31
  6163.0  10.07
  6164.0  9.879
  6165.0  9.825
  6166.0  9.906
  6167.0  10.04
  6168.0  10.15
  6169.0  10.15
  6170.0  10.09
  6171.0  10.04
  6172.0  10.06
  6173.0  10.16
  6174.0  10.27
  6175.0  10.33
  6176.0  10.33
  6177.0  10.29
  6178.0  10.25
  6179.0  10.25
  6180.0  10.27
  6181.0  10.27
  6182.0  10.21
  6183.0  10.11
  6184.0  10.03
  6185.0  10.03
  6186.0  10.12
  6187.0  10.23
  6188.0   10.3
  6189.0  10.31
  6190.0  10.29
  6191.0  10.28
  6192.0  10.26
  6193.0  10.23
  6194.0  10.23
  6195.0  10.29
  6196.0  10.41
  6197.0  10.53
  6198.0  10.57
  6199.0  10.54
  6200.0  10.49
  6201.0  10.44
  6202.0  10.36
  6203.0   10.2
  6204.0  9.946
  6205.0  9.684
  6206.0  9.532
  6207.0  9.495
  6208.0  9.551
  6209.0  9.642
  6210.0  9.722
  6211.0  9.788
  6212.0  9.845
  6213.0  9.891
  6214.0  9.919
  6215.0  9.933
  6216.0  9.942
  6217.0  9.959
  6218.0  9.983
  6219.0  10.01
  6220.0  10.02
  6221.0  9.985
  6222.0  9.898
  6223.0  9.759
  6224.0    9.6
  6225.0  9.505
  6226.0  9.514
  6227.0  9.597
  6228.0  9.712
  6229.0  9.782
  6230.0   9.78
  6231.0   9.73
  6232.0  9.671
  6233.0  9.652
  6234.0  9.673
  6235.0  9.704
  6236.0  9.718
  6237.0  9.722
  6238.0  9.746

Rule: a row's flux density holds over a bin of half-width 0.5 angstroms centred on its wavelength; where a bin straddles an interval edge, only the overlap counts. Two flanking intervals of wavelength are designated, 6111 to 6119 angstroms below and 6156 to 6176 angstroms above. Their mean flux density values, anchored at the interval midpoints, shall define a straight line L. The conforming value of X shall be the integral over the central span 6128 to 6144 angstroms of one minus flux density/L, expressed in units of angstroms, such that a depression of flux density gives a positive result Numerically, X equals 0.9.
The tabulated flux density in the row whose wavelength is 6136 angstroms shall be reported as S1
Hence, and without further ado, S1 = 9.679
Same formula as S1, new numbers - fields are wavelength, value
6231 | 9.73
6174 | 10.27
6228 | 9.712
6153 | 10.23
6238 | 9.746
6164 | 9.879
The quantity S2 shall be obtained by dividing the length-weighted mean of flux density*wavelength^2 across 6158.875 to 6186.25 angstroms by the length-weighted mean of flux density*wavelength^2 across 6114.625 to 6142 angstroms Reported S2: 1.1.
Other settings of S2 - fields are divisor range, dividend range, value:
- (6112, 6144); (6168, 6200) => 1.07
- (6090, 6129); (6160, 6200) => 1.05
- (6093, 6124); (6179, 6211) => 1.05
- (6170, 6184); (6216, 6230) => 0.97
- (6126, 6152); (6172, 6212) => 1.08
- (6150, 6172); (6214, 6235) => 0.98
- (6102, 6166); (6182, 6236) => 1.03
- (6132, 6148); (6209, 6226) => 1.06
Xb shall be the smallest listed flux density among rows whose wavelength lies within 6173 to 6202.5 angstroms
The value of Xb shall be 10.03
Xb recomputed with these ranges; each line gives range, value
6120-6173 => 9.428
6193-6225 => 9.495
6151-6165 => 9.825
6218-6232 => 9.505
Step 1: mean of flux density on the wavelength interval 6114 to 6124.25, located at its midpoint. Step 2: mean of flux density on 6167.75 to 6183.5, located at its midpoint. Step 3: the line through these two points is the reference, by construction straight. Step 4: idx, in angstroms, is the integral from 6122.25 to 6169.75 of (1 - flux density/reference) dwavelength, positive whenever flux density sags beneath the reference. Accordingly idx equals 1.1 angstroms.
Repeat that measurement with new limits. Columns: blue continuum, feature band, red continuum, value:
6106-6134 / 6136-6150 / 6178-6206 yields 0.6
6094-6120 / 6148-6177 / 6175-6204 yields -0.1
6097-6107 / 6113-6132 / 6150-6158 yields 0.3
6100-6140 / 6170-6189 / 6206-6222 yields -0.7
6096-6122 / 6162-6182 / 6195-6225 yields -0.3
